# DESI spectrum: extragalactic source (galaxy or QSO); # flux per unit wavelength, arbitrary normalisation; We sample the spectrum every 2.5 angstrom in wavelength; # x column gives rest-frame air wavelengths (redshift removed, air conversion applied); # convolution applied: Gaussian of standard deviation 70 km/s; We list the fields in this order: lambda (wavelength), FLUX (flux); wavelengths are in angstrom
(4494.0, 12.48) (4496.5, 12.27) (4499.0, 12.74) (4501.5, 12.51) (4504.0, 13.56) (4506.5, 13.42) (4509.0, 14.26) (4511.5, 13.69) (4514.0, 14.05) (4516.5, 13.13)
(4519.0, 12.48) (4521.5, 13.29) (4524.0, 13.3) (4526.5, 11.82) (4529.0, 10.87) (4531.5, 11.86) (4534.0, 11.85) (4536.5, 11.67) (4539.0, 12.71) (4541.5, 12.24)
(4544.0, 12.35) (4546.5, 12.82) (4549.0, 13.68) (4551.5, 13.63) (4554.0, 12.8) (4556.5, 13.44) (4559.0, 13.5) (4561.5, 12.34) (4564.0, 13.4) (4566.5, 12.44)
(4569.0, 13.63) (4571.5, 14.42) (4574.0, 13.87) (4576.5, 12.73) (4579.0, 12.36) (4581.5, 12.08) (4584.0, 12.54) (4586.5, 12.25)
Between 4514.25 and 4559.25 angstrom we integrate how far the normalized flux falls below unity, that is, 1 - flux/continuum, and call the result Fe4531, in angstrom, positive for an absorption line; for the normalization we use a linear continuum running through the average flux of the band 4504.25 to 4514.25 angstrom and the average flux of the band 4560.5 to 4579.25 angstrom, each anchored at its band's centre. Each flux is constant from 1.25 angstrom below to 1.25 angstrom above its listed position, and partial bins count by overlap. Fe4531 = 2.93 angstrom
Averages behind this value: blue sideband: 13.8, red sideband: 13.2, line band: 12.6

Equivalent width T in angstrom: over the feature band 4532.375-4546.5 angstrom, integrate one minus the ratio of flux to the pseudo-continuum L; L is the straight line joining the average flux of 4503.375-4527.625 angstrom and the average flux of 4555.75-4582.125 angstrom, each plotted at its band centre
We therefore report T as 1.1 angstrom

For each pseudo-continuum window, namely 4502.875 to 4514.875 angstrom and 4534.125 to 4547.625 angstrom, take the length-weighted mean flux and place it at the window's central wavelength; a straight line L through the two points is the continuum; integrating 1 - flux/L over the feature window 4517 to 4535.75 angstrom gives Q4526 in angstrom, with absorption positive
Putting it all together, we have 1.09 angstrom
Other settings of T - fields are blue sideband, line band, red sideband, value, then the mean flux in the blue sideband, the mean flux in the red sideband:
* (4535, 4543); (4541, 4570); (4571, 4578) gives -0.5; 12.2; 13.5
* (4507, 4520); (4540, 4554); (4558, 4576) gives 0.5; 13.5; 13.3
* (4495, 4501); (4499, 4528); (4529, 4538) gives -2.5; 12.5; 11.7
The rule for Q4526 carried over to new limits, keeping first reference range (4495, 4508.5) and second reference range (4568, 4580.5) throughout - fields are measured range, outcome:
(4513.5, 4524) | -0.10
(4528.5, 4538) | 1.08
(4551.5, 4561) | 0.03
